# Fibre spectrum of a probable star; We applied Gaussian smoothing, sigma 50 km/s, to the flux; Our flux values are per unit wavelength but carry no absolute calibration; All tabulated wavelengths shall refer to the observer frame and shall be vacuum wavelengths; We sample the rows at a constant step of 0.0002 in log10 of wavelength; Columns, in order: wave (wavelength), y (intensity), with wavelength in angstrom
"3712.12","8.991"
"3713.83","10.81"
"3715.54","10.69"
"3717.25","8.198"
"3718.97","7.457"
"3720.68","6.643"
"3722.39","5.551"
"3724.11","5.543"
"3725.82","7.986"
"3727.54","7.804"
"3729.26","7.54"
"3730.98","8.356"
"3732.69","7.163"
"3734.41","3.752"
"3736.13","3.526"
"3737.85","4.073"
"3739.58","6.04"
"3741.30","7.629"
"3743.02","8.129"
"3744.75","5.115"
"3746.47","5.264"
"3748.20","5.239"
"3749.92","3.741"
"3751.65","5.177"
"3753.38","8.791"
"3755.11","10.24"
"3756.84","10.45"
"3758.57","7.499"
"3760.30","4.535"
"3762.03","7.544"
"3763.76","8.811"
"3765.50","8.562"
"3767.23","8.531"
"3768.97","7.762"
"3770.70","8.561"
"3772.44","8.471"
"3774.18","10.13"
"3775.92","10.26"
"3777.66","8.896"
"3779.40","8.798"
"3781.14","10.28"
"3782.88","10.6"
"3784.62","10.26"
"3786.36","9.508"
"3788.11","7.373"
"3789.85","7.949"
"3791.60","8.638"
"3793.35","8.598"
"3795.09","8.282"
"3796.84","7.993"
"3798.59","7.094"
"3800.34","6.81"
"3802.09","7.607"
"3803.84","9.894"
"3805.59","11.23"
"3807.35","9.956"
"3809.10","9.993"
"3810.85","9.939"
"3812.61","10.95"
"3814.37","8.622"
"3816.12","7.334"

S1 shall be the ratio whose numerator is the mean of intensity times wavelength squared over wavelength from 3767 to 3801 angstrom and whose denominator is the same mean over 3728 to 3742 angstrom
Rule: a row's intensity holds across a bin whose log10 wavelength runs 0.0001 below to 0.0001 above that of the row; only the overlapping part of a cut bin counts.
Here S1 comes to 1.5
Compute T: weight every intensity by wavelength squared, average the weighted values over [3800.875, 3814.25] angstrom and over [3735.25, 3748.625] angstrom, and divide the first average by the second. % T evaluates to 1.8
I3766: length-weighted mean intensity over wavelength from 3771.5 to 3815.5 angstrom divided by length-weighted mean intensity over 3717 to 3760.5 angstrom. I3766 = 1.38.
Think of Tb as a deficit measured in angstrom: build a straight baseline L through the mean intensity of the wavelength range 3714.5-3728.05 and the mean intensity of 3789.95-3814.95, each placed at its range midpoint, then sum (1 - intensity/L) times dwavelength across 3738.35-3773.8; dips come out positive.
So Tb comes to 3.6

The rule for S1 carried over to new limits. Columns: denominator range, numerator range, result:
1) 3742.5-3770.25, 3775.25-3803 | 1.22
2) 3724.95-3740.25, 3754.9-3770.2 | 1.32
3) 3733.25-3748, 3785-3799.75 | 1.55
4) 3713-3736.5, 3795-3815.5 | 1.30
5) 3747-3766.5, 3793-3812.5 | 1.26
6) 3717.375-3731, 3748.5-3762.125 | 1.03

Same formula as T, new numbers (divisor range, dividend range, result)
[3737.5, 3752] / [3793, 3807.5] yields 1.55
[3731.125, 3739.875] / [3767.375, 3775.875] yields 1.76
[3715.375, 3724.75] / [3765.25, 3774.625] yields 1.24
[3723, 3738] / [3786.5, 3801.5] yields 1.30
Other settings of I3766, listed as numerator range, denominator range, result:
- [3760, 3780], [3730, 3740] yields 1.55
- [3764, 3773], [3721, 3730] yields 1.22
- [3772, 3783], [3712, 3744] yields 1.35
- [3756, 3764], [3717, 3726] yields 1.14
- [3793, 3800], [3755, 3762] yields 1.00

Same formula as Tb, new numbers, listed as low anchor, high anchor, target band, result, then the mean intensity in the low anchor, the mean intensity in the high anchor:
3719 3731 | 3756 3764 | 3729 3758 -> 3.54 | 7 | 7.68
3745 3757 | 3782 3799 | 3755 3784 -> -4.45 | 6.69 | 8.67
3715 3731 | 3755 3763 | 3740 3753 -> 3.10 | 7.47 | 7.86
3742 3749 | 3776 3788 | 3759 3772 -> 0.36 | 5.98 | 9.61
